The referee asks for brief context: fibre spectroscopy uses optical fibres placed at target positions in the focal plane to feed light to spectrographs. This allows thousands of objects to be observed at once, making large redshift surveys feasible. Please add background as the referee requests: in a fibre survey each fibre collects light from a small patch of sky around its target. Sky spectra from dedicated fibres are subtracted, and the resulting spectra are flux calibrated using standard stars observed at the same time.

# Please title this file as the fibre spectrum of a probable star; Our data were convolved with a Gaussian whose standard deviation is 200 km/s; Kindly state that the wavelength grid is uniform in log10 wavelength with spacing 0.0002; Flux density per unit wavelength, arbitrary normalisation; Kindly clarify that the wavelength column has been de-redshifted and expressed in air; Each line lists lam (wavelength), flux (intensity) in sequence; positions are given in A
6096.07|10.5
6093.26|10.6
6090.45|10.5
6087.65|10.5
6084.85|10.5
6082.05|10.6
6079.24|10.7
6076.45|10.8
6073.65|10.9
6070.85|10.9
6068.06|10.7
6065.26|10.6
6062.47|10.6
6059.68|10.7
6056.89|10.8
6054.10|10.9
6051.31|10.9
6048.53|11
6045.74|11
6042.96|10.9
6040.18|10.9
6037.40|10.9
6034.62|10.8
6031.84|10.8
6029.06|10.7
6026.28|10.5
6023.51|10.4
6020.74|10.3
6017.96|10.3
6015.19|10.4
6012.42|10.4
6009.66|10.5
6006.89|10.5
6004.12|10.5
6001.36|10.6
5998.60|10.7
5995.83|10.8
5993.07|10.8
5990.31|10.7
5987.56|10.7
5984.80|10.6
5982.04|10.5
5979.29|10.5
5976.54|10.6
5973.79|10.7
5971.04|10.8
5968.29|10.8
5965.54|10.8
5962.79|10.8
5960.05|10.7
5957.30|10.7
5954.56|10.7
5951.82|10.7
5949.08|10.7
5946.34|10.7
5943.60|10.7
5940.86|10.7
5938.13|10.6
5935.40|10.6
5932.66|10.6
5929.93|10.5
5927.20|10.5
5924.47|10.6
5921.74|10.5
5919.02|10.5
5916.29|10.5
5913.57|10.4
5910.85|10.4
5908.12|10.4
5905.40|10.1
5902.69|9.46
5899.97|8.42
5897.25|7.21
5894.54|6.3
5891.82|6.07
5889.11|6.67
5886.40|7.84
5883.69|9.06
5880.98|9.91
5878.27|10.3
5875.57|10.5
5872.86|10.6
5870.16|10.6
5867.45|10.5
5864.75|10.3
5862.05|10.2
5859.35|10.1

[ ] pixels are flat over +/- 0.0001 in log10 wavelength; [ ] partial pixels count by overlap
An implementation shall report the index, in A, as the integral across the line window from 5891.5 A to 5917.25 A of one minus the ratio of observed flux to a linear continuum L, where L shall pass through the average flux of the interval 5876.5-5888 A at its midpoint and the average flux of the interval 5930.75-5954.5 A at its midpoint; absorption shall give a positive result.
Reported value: 2.1 A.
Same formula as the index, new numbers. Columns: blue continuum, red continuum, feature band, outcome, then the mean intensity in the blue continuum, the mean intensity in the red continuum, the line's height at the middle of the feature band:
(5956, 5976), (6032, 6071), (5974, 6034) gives 1.2 A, 10.7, 10.8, 10.8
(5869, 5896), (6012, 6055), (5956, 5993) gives -2.8 A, 8.77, 10.7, 9.94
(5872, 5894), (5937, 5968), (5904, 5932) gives -2.1 A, 8.73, 10.7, 9.73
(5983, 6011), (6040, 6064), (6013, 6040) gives 0.4 A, 10.6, 10.9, 10.8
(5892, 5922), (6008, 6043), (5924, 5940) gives -1.7 A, 9.3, 10.6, 9.57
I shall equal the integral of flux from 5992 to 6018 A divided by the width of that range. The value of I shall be 10.6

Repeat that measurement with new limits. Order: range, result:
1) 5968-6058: 10.7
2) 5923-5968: 10.7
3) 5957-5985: 10.7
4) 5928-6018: 10.6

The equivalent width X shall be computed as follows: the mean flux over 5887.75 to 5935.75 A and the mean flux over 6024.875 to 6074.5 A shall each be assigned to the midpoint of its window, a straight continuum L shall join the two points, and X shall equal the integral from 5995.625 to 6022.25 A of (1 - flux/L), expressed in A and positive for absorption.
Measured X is -0.2 A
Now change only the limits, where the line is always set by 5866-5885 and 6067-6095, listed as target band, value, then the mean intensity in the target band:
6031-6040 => -0.2 A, 10.8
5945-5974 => -0.9 A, 10.7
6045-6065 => -0.4 A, 10.8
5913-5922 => -0.2 A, 10.5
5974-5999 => -0.5 A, 10.7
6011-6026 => 0.2 A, 10.4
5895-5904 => 1.9 A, 8.15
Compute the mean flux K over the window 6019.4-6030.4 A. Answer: 10.5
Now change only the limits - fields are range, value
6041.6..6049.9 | 11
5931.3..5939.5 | 10.6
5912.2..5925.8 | 10.5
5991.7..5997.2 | 10.8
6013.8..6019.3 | 10.4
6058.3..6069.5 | 10.7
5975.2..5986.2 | 10.5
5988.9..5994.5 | 10.8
